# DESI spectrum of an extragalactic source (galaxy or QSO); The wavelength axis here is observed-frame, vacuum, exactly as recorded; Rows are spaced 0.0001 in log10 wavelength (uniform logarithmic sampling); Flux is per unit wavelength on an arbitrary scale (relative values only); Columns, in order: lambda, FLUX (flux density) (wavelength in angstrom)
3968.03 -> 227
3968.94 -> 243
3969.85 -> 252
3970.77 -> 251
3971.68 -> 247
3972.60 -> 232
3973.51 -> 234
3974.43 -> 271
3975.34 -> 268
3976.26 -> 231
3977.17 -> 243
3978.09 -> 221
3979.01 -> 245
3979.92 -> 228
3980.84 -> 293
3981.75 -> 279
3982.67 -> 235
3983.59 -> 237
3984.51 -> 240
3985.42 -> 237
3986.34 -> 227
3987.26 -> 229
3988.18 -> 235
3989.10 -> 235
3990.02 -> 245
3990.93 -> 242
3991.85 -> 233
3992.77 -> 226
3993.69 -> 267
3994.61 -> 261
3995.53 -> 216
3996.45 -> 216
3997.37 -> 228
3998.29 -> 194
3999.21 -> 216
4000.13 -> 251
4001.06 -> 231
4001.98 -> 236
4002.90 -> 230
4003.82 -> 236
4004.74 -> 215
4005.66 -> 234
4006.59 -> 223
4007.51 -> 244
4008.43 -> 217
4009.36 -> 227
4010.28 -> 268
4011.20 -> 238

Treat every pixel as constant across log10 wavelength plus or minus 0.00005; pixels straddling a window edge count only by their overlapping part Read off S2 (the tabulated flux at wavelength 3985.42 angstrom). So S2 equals 237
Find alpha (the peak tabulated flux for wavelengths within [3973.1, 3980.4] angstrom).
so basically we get 271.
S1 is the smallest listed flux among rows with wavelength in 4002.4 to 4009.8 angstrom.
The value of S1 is 215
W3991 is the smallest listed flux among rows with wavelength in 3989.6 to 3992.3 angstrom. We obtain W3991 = 233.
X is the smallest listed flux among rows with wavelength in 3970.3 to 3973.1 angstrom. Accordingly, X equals 232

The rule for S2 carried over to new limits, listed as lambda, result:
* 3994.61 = 261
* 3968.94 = 243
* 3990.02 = 245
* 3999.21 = 216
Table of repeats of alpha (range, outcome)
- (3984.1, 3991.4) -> 245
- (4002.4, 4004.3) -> 236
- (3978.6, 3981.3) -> 293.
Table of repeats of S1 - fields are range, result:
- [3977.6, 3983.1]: 221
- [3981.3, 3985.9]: 235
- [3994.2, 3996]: 216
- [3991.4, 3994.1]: 226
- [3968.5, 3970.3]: 243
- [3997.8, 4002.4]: 194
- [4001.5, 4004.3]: 230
